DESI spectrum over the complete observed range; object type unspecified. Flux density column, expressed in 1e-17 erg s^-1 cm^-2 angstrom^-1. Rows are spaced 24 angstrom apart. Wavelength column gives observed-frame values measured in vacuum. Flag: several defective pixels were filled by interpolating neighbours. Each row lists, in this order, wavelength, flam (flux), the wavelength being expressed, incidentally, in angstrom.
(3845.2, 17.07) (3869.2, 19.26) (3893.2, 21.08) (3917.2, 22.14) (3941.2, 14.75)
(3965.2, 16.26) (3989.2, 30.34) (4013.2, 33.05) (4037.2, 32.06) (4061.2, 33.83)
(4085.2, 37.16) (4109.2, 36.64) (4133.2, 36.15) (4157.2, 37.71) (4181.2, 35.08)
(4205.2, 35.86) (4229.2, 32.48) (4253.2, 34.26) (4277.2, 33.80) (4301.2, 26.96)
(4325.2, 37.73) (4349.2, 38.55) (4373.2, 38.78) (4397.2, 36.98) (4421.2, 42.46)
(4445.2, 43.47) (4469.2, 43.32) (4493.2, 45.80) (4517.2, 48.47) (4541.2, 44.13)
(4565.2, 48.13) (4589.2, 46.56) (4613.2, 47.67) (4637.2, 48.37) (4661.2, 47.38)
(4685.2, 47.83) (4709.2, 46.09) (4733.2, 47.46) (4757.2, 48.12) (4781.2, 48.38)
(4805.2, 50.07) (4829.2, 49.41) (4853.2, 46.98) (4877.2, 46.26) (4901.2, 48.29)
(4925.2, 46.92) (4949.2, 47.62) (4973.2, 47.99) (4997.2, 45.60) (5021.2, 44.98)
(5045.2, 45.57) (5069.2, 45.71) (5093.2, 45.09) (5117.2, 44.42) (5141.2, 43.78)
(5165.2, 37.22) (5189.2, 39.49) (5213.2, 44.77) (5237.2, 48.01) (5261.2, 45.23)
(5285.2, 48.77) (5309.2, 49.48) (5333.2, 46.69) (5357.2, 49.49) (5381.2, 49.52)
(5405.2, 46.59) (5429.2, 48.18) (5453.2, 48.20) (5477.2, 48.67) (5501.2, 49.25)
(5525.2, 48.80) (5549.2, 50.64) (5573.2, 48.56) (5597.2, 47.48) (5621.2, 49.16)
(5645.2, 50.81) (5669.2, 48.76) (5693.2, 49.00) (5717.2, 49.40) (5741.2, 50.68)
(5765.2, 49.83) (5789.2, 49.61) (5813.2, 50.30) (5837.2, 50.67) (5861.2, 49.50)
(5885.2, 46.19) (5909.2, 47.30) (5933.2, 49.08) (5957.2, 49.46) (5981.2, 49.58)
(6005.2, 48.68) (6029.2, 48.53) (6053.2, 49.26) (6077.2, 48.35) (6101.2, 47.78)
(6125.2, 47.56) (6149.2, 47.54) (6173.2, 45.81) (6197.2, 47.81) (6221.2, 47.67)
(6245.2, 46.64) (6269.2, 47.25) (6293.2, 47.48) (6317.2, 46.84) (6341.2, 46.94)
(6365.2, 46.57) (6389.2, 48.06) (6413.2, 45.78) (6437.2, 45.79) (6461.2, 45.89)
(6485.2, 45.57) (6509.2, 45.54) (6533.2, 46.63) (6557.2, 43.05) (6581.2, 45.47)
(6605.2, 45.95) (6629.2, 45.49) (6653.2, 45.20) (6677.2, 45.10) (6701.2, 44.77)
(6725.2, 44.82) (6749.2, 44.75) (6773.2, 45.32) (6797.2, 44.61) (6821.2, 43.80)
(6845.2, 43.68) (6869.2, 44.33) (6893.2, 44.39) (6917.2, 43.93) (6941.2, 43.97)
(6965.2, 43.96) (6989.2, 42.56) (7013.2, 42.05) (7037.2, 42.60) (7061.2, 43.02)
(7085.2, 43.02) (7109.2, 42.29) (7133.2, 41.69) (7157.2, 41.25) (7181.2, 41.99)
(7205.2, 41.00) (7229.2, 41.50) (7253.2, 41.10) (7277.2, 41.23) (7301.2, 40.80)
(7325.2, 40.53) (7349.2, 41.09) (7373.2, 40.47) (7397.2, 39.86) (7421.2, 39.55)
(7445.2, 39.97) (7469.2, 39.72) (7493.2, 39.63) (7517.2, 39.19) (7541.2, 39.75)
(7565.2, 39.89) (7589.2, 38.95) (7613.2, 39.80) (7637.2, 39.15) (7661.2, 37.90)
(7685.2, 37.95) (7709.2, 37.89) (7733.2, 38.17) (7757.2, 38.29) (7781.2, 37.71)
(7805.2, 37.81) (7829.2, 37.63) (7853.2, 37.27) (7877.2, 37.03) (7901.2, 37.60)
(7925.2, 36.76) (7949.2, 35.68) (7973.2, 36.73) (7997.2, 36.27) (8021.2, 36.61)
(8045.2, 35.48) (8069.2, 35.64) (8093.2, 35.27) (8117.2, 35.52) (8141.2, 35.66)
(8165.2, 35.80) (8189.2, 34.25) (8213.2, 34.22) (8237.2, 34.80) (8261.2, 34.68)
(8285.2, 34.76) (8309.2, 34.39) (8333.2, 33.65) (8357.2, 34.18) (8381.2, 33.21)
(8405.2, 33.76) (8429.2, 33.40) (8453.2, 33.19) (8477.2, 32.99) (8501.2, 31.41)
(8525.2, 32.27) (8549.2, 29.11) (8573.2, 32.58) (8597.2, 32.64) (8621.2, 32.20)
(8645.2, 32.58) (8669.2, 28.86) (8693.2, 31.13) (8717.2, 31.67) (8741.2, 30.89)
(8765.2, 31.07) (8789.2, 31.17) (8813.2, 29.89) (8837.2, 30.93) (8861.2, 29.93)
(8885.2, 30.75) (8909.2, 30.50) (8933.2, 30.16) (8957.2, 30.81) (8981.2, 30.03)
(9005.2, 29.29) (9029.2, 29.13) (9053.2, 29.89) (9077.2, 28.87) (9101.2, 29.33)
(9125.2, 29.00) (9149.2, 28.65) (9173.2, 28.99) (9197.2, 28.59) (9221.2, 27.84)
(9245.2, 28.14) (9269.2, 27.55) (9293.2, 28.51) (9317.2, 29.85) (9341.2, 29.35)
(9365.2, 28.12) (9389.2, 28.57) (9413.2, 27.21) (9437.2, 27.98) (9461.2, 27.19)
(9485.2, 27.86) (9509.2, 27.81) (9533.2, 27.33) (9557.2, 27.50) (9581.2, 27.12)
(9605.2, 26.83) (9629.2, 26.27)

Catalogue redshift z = 0.00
